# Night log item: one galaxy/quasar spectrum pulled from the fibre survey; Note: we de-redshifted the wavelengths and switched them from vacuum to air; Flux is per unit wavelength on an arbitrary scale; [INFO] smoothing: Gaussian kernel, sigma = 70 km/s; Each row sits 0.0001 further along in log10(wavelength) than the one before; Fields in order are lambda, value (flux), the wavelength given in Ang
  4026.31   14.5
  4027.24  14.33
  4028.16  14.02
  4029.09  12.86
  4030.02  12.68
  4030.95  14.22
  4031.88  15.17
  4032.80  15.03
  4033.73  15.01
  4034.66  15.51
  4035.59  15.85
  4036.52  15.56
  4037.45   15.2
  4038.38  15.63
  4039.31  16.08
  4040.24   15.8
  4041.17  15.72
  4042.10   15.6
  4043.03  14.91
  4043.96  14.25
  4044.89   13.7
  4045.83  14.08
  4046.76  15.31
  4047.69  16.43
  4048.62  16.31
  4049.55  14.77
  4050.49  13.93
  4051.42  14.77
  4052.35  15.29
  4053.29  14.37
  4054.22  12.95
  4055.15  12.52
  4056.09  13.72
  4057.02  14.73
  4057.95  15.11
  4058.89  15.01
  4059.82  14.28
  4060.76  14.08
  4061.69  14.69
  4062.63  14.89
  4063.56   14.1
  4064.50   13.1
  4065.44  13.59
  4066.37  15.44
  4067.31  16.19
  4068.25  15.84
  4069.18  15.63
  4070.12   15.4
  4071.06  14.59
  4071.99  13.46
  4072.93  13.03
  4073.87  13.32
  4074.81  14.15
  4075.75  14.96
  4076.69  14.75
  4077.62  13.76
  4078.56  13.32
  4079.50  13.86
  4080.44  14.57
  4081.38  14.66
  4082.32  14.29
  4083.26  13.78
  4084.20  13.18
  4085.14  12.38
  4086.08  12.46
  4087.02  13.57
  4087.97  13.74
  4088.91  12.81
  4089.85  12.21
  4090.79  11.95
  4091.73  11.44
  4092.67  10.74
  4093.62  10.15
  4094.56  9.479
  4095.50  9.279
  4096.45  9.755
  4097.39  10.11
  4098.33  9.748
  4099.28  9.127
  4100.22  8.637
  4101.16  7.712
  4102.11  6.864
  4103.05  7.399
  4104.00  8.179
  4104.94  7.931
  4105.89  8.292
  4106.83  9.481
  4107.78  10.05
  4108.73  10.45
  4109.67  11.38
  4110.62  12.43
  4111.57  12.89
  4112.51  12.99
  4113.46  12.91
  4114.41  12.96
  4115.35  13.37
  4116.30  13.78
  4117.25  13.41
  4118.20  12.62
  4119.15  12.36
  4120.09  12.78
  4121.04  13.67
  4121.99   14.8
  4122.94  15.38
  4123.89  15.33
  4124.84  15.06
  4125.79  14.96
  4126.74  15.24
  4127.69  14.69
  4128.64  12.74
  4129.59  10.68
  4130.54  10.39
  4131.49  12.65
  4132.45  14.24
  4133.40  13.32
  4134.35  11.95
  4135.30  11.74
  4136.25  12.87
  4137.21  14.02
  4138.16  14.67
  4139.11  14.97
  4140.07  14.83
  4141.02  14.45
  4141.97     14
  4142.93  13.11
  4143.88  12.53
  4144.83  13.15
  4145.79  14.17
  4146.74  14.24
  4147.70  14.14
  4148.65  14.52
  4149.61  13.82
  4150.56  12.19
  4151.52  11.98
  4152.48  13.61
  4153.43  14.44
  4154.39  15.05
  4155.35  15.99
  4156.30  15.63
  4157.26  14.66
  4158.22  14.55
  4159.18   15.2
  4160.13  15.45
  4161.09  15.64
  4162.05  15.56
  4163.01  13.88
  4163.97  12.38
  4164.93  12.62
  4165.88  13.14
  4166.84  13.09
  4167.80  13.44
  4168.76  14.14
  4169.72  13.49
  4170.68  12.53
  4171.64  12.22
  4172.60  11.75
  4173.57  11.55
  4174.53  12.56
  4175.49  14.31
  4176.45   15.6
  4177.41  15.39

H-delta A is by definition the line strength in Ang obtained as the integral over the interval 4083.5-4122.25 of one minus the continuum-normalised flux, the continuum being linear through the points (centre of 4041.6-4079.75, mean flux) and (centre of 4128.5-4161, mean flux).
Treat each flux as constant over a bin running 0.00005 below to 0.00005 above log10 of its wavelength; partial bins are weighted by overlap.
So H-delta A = 8.0 Ang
